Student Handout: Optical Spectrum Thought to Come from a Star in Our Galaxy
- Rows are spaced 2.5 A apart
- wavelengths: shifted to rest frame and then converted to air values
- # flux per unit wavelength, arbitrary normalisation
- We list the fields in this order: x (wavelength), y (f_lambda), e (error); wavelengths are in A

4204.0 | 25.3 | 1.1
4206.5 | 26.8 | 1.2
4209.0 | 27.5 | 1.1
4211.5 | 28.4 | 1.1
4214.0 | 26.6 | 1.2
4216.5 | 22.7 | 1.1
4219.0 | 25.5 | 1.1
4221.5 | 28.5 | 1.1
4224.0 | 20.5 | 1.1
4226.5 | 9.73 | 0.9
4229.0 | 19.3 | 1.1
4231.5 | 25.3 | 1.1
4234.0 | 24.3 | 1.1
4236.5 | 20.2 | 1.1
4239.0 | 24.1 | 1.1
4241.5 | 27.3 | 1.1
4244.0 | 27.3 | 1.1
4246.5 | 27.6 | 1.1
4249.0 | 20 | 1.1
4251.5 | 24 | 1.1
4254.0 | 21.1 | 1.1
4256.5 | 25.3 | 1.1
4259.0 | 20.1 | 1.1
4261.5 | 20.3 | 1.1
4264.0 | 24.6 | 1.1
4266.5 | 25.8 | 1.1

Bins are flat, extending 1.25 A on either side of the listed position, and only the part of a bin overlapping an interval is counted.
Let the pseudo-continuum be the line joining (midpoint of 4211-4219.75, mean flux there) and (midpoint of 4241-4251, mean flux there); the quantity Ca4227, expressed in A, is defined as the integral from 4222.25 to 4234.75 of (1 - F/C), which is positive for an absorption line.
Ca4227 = 2.69 A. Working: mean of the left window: 25.6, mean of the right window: 25.3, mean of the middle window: 20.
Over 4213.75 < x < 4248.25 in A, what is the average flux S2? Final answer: 23.4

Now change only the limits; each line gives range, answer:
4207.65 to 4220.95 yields 26.3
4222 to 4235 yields 20.2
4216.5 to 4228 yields 21.2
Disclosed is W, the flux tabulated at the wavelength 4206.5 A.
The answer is 26.8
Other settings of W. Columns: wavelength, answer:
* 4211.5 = 28.4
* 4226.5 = 9.73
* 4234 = 24.3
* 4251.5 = 24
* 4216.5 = 22.7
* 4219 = 25.5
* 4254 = 21.1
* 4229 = 19.3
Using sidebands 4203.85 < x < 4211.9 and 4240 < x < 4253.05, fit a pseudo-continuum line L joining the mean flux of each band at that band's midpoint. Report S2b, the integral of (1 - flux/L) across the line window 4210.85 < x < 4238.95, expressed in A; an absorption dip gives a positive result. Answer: 3.73 A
